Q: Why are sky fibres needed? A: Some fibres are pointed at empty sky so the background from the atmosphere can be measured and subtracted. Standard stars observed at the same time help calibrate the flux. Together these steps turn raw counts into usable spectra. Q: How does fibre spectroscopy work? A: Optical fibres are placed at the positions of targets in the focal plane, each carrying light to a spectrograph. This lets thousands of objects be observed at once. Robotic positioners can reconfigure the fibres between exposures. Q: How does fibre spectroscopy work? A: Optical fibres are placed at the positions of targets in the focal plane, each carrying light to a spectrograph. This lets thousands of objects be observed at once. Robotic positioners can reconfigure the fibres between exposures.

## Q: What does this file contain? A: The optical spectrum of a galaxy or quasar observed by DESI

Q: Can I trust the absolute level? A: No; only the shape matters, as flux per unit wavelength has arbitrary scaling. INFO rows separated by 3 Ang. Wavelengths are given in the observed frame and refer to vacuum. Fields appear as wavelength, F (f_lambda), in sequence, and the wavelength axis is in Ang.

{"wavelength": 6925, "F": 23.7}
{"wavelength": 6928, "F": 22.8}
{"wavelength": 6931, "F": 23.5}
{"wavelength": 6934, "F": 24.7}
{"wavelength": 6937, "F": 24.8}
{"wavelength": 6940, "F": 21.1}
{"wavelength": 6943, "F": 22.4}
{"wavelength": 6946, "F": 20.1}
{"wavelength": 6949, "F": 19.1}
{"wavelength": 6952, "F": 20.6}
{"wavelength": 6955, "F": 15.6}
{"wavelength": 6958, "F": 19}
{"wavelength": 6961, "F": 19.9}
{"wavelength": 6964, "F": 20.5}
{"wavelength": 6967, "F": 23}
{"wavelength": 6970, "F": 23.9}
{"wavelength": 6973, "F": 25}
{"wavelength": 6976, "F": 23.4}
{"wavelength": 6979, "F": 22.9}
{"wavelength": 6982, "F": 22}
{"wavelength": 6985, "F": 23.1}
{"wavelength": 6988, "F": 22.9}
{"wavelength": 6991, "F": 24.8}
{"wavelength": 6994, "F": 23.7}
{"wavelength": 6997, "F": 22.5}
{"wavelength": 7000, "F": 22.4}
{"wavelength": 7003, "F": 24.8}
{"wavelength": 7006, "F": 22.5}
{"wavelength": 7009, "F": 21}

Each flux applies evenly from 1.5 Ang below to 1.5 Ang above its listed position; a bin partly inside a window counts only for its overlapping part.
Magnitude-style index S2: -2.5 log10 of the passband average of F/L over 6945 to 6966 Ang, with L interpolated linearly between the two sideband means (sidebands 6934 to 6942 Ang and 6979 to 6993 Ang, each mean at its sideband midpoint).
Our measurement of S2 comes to 0.20 mag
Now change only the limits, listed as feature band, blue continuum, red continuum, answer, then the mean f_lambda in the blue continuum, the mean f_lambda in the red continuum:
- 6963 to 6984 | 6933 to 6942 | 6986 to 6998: 0.02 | 23.4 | 23.5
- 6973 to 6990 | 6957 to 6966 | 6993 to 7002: -0.07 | 20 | 22.9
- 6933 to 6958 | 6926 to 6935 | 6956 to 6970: 0.08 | 23.6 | 20.8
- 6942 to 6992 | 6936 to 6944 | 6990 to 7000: 0.07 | 22.7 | 23.4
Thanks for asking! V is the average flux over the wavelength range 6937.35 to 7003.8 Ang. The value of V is 22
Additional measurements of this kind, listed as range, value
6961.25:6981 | 22.9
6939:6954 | 20.5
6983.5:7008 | 23.3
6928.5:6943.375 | 23.3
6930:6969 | 21.1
